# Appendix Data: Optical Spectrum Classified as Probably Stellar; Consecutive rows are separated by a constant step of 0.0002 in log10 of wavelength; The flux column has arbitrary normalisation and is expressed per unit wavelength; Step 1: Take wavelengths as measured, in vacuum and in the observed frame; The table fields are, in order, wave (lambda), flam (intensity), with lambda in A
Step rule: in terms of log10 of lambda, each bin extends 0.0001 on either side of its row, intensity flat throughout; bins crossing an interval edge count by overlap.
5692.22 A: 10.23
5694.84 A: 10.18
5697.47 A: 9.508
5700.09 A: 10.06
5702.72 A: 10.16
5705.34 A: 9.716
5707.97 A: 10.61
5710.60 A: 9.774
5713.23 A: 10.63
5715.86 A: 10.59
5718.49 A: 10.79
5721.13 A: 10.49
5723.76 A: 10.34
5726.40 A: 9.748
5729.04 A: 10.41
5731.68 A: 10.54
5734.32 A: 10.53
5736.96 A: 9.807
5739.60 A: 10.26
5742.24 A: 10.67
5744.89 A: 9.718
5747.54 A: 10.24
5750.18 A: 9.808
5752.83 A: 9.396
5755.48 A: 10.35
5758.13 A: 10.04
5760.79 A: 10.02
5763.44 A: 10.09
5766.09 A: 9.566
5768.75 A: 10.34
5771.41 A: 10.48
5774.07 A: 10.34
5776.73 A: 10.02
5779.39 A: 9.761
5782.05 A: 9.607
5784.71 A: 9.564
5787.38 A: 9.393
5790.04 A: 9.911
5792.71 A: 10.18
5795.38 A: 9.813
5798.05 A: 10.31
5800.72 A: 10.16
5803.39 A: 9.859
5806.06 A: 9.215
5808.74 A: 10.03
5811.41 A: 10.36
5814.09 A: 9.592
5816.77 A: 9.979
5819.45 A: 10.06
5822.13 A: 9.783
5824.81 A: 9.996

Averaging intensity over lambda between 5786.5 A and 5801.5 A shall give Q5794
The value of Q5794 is 9.97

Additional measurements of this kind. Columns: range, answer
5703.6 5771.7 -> 10.2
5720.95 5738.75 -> 10.3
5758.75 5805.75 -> 9.95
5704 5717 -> 10.3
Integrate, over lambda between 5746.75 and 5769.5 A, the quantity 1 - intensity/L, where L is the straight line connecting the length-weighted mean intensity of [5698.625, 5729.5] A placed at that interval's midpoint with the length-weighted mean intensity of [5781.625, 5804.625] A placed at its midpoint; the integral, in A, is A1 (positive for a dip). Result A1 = 0.2 A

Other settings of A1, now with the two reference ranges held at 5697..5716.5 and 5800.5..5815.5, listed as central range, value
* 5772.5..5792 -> 0.2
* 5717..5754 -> -0.5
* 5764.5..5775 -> -0.2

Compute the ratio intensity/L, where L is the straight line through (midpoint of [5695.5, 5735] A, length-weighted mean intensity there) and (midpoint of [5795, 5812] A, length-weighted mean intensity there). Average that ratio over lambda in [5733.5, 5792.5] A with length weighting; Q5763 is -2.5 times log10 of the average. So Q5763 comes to 0.01 mag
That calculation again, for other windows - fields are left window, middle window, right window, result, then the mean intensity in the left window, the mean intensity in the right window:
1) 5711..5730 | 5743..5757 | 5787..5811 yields 0.03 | 10.4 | 9.92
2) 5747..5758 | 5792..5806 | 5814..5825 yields -0.01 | 9.94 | 9.9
